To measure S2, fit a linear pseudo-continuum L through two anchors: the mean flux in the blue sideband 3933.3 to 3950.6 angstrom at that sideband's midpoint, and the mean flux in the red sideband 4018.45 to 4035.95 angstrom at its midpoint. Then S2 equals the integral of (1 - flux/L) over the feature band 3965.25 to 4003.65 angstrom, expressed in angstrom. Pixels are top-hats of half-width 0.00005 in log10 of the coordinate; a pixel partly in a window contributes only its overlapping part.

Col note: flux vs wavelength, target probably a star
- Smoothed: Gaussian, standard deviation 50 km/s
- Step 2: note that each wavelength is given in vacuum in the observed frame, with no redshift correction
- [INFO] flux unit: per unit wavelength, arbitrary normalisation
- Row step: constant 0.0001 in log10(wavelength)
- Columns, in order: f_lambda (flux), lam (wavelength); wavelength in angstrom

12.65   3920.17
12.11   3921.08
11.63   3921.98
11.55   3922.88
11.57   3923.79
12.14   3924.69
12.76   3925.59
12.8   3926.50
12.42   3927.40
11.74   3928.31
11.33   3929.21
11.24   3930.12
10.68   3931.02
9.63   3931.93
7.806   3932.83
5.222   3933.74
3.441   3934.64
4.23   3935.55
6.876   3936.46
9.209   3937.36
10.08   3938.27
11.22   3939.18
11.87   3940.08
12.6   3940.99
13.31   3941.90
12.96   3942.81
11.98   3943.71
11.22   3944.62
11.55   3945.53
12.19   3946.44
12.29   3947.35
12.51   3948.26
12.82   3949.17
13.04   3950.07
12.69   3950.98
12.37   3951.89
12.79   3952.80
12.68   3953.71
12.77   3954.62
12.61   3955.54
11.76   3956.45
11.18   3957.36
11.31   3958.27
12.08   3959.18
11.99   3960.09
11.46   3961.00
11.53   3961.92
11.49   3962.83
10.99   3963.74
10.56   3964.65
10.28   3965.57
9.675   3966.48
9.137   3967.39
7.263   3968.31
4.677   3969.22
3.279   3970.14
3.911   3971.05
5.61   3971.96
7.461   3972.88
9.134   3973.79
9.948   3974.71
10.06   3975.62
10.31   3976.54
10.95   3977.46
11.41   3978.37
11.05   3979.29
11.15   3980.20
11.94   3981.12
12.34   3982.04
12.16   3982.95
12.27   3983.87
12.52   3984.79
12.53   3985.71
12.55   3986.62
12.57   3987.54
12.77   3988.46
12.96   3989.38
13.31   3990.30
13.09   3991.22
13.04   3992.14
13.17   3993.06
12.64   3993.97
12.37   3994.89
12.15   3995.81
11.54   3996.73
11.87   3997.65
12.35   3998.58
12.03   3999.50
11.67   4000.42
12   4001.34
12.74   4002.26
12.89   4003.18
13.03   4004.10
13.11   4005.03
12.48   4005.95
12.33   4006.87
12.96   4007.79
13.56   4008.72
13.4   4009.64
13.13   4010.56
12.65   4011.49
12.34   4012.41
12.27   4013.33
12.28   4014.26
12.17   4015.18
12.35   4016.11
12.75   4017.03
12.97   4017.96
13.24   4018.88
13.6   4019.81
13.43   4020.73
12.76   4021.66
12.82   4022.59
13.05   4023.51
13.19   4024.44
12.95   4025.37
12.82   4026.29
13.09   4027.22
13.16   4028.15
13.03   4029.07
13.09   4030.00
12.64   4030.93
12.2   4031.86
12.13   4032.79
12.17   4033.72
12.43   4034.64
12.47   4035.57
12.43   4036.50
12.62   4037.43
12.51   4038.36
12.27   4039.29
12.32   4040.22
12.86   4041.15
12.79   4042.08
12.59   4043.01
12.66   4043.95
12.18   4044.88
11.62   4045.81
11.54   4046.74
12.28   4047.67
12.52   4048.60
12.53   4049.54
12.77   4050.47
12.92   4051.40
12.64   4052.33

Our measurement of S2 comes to 2.7 angstrom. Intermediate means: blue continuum 10.5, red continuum 12.9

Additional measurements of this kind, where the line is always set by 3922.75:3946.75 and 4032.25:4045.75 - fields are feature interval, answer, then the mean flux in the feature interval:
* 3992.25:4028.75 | -2.5 angstrom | 12.7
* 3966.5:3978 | 3.5 angstrom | 7.75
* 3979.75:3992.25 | -1.2 angstrom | 12.5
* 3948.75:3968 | -1.3 angstrom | 11.6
